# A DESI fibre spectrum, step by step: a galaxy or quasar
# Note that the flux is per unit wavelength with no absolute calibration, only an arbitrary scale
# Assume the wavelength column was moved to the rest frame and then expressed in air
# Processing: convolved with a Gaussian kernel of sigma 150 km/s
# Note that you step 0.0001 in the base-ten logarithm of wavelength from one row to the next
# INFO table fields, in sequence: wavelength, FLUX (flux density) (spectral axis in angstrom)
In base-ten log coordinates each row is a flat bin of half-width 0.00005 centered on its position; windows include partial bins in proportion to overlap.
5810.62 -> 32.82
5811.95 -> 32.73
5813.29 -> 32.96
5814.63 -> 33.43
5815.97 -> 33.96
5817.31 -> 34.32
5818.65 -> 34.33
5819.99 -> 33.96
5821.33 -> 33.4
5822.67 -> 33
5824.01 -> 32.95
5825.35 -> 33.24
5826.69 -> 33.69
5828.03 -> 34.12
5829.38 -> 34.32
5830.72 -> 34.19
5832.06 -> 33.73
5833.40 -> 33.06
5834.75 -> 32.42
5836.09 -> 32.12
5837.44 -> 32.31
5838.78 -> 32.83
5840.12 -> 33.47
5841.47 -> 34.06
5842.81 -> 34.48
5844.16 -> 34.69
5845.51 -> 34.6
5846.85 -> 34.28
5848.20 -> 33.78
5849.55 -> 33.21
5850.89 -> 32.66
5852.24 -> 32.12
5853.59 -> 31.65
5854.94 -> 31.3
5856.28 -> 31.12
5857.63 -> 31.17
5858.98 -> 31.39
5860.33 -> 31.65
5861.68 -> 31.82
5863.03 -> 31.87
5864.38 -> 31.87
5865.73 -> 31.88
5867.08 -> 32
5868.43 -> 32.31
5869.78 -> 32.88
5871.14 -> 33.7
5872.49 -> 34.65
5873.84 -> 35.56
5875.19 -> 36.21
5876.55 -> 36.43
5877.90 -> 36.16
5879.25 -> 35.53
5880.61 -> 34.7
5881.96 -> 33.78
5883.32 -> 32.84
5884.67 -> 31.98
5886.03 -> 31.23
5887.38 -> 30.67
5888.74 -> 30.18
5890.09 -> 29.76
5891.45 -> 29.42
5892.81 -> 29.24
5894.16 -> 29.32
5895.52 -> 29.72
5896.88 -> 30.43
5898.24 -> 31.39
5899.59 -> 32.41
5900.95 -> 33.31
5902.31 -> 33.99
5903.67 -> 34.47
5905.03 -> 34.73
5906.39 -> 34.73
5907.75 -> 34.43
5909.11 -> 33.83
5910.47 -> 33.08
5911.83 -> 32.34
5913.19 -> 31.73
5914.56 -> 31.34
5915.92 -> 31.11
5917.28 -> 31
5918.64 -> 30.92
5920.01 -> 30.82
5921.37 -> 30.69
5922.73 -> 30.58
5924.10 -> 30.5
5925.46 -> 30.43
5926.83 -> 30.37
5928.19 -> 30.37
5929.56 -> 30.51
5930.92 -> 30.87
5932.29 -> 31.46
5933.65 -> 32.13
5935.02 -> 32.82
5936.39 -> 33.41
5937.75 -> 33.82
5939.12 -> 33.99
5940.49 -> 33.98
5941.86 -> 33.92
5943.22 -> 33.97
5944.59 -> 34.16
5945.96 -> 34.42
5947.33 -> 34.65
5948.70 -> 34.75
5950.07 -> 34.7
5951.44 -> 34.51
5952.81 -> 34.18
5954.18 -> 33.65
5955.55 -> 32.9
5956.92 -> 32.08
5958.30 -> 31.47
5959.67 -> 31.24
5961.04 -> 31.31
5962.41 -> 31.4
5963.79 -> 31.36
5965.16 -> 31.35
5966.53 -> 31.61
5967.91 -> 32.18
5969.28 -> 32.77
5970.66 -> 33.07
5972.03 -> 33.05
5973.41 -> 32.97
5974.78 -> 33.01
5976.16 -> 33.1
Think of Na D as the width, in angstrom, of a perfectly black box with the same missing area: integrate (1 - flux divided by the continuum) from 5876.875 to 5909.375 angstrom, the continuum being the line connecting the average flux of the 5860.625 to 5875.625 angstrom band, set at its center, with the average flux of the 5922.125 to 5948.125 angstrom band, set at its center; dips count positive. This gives 0.4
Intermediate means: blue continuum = 33.1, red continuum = 32.5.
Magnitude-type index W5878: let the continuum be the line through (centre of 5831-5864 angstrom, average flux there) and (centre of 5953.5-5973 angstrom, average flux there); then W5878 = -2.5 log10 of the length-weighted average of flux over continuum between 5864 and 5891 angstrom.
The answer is -0.02 mag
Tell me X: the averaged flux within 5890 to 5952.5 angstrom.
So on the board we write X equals 32.3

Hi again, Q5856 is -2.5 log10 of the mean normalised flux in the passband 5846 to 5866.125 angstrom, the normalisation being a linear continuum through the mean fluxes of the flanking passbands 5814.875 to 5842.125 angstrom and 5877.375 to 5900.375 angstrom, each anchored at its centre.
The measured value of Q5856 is 0.017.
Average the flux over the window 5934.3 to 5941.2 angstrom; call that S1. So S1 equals 33.6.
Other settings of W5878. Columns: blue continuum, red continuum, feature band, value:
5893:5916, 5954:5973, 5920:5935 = 0.049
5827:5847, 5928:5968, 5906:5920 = 0.025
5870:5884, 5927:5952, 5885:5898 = 0.148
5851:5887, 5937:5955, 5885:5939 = 0.067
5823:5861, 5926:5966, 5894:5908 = 0.006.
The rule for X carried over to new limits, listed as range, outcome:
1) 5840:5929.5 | 32.4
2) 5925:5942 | 32.1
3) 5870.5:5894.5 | 32.9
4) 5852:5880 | 33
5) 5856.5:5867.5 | 31.7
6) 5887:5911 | 32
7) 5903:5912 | 34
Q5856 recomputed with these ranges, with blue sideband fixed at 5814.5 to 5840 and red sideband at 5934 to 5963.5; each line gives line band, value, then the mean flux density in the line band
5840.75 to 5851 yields -0.02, 34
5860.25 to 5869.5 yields 0.05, 32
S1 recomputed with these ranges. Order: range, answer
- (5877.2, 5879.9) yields 35.9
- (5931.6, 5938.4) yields 32.7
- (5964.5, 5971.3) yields 32.2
